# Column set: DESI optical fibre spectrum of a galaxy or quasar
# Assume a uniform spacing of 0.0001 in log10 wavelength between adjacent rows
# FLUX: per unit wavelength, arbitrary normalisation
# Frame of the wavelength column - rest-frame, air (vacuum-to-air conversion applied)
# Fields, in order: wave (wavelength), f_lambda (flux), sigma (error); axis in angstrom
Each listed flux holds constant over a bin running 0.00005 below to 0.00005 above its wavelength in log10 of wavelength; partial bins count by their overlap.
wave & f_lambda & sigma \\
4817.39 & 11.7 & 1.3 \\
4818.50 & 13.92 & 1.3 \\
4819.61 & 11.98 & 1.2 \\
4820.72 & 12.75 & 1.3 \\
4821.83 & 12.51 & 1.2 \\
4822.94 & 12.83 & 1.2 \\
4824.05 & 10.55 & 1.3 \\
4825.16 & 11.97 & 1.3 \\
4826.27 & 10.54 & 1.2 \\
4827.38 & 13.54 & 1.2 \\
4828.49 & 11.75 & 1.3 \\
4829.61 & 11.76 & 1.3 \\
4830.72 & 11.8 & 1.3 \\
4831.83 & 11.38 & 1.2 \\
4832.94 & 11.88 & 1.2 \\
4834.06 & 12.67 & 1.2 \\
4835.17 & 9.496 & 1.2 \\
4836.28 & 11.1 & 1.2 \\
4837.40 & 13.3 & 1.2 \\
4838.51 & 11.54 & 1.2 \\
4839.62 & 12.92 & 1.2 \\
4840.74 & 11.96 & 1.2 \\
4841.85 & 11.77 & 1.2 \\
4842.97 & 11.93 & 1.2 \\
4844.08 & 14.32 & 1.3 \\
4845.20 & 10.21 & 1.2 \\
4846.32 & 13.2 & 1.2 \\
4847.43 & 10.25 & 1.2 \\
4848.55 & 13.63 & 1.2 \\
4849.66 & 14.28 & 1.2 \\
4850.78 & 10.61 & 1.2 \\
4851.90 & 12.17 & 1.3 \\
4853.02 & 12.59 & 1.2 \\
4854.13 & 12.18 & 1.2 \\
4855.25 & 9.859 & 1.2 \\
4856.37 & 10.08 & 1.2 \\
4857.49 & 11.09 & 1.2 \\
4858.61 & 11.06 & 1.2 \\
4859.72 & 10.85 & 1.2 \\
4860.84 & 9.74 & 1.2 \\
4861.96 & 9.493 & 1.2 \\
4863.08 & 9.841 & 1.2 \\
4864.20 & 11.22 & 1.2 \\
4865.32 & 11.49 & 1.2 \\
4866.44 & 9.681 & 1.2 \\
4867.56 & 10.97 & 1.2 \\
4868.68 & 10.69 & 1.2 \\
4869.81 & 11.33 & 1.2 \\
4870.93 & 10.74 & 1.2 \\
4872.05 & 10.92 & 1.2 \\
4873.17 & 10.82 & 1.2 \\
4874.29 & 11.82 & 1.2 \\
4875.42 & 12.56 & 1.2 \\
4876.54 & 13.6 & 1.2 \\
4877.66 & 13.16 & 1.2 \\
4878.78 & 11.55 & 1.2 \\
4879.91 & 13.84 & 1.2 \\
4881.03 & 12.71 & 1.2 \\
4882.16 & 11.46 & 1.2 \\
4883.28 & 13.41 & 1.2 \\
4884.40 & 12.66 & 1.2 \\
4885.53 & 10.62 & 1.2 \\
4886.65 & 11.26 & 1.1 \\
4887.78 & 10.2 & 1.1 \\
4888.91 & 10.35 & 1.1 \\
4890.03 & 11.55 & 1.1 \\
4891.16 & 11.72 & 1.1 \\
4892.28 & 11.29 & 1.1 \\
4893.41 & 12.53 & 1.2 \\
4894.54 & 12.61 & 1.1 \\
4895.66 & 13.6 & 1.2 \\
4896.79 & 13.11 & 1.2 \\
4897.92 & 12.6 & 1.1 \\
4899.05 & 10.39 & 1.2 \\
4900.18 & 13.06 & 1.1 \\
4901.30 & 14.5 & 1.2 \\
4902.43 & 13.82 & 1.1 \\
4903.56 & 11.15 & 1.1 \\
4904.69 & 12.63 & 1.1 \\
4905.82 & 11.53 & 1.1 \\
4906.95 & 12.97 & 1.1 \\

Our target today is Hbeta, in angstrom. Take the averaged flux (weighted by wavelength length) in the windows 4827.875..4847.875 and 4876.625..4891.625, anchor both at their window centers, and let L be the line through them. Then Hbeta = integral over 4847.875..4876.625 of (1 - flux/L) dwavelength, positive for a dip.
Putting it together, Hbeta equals 1.6 angstrom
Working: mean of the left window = 11.9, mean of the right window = 11.9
